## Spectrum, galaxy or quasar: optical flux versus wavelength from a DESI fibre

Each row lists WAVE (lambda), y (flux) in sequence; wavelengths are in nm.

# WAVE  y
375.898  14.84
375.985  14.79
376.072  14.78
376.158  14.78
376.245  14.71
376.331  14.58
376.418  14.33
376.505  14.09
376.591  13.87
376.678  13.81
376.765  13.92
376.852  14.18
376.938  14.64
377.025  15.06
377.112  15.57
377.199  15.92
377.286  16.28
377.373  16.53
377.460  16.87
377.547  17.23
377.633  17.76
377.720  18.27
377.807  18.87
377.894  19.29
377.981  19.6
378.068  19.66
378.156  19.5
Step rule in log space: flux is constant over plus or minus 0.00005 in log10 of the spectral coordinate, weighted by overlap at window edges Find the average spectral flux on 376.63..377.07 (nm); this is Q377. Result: 14.3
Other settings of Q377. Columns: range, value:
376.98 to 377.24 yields 15.5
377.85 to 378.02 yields 19.4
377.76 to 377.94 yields 19.1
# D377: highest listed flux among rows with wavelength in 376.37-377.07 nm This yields 15.06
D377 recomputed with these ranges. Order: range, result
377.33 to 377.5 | 16.87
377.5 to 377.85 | 18.87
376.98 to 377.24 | 15.92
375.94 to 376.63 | 14.79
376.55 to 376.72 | 13.87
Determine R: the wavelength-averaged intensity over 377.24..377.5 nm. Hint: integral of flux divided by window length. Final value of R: 16.5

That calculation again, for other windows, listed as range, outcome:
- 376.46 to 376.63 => 14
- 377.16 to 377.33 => 16.1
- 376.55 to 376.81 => 13.8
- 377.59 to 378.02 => 18.8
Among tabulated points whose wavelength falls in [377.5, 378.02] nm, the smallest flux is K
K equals 17.23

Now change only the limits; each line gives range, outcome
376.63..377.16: 13.81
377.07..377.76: 15.57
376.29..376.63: 13.87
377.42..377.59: 16.87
